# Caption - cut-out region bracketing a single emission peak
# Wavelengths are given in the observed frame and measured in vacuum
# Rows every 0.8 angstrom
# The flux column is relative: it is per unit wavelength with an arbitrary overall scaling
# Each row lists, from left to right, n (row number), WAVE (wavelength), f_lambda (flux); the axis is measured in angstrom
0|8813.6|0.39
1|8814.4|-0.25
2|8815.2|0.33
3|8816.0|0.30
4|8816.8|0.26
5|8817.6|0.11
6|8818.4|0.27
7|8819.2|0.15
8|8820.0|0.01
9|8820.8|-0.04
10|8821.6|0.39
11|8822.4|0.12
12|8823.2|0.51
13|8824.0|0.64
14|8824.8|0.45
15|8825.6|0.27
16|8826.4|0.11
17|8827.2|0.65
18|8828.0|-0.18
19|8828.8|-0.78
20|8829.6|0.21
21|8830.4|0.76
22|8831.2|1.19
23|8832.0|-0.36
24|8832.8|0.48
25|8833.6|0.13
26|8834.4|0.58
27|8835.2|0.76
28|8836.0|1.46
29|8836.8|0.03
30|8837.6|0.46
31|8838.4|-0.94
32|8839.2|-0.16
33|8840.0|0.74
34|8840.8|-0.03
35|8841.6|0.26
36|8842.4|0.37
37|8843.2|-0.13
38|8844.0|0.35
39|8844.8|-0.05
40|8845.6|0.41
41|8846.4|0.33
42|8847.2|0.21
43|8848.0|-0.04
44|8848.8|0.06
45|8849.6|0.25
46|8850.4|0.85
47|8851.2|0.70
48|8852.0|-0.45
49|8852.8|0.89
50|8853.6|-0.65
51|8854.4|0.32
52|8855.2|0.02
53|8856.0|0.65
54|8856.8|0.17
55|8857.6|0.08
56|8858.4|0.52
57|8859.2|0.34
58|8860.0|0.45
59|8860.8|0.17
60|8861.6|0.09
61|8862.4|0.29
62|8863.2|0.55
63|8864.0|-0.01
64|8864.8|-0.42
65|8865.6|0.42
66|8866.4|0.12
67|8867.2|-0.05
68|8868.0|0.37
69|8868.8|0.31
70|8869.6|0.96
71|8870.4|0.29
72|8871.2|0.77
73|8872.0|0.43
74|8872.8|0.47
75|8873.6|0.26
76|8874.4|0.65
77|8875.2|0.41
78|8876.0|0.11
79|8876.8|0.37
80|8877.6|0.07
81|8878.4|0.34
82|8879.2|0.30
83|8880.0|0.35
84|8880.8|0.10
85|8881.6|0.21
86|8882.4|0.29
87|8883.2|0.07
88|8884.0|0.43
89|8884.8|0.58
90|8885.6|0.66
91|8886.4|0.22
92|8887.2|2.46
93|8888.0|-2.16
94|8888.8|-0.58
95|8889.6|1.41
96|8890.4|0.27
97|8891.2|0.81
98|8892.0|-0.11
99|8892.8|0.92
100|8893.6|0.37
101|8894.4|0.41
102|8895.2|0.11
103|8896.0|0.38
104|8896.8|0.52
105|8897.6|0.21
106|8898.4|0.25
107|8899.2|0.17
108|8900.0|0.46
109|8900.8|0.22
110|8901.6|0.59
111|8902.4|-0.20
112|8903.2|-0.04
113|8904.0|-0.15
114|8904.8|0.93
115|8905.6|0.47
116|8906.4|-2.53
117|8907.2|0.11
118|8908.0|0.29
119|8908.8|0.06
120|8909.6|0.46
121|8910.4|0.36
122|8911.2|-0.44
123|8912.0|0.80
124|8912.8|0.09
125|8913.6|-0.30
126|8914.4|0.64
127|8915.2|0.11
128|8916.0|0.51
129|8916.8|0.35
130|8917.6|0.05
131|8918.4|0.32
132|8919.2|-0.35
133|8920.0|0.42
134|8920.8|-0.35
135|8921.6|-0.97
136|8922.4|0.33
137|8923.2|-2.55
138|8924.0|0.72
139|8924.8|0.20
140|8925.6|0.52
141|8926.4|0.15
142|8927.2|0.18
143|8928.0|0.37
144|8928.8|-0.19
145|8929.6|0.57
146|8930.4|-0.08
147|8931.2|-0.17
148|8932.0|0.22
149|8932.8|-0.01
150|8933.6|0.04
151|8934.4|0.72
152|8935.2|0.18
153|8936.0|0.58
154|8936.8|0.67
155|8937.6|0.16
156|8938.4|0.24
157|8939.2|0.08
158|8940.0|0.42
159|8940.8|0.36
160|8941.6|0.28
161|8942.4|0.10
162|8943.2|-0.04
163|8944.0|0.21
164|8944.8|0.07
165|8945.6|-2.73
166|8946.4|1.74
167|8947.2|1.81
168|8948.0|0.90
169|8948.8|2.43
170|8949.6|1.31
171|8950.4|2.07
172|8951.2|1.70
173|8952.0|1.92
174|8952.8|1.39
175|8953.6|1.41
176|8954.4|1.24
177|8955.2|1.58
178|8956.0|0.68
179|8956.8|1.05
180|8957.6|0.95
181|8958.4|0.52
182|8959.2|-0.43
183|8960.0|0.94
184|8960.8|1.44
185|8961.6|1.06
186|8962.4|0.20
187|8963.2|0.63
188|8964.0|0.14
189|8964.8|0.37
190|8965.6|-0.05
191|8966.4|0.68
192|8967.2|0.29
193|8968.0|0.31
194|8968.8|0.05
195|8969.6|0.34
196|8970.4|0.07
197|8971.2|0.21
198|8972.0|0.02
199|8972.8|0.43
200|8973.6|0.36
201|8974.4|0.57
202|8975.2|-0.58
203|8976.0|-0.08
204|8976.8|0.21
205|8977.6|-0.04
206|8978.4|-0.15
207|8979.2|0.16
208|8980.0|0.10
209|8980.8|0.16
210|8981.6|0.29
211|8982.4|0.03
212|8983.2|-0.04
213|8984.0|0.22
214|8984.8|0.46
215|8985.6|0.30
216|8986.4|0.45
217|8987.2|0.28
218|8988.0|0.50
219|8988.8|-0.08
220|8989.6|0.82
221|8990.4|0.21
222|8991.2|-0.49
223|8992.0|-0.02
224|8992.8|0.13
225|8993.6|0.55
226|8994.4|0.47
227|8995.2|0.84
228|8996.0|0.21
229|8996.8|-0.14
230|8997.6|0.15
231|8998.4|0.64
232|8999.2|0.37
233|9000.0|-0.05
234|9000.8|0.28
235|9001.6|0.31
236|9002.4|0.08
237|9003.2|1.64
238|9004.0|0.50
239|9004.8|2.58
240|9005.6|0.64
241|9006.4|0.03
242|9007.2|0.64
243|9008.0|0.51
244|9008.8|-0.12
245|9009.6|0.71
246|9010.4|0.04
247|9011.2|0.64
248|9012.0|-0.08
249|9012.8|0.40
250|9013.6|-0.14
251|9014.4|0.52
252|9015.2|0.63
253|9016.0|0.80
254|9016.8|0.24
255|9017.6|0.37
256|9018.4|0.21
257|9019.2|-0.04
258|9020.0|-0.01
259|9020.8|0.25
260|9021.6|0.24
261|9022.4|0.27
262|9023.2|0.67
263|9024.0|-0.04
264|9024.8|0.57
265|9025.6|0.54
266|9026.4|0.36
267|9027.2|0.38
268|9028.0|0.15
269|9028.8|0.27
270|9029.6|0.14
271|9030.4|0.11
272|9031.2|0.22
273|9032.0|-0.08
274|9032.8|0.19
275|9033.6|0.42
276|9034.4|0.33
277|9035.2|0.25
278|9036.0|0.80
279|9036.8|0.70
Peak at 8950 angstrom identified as Hgamma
